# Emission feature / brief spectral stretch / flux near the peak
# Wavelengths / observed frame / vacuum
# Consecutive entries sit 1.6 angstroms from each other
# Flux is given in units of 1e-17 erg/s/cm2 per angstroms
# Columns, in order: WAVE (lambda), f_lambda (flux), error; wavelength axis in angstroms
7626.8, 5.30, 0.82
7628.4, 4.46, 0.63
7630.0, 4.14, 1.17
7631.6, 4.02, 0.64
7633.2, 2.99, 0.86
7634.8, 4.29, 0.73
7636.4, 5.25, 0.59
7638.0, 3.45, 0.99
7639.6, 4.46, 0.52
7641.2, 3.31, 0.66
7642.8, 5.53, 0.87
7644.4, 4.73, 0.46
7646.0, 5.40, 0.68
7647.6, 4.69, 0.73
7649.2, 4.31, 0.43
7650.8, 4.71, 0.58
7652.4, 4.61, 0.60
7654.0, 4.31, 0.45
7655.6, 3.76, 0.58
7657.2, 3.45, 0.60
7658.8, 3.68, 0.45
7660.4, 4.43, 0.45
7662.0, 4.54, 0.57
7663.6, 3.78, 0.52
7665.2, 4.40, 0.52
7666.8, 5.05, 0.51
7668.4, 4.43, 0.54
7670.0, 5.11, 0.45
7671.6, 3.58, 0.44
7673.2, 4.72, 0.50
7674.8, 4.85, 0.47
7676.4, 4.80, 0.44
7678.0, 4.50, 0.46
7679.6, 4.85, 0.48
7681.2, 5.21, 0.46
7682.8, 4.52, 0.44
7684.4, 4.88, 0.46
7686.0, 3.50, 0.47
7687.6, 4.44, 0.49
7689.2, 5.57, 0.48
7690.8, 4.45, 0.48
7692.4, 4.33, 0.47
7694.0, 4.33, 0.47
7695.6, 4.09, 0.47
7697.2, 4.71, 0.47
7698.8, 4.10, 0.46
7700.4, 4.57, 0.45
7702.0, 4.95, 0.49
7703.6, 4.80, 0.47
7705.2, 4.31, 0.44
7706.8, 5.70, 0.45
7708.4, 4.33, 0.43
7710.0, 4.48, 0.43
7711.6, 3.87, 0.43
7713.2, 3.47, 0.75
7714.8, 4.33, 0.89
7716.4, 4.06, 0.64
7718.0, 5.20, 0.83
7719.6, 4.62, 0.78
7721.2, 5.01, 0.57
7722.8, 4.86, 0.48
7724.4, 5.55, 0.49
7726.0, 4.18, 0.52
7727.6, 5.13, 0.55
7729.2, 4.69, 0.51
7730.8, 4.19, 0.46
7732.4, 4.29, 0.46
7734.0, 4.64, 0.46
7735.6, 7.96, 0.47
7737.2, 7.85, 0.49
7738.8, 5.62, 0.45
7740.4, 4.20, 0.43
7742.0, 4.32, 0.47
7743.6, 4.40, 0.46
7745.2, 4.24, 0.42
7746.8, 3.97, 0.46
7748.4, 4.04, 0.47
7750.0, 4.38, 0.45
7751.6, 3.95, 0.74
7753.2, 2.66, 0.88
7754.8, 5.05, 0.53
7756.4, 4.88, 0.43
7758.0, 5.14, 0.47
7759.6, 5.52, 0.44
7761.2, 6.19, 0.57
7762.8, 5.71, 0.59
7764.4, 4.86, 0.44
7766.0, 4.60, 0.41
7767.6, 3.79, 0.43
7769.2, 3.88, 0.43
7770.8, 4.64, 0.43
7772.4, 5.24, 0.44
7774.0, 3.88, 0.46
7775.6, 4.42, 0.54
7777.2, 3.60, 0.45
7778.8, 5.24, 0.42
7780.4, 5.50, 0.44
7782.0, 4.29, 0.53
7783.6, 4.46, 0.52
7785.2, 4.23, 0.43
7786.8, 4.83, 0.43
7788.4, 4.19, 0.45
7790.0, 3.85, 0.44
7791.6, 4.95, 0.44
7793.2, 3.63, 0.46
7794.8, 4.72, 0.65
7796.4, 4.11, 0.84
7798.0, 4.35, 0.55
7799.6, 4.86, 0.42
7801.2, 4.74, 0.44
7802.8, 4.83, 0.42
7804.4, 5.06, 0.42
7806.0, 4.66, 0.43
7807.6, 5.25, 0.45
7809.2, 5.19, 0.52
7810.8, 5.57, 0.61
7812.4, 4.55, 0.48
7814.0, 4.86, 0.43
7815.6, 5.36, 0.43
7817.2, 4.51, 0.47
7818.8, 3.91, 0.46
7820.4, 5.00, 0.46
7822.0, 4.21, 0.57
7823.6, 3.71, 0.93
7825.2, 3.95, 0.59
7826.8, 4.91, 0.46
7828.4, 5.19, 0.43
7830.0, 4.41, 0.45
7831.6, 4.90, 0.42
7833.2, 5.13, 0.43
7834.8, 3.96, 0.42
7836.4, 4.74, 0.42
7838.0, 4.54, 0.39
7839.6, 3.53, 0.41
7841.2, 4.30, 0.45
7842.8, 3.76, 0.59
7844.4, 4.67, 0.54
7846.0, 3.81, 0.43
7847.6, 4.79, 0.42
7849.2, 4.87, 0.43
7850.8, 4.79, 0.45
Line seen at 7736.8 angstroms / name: H-alpha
